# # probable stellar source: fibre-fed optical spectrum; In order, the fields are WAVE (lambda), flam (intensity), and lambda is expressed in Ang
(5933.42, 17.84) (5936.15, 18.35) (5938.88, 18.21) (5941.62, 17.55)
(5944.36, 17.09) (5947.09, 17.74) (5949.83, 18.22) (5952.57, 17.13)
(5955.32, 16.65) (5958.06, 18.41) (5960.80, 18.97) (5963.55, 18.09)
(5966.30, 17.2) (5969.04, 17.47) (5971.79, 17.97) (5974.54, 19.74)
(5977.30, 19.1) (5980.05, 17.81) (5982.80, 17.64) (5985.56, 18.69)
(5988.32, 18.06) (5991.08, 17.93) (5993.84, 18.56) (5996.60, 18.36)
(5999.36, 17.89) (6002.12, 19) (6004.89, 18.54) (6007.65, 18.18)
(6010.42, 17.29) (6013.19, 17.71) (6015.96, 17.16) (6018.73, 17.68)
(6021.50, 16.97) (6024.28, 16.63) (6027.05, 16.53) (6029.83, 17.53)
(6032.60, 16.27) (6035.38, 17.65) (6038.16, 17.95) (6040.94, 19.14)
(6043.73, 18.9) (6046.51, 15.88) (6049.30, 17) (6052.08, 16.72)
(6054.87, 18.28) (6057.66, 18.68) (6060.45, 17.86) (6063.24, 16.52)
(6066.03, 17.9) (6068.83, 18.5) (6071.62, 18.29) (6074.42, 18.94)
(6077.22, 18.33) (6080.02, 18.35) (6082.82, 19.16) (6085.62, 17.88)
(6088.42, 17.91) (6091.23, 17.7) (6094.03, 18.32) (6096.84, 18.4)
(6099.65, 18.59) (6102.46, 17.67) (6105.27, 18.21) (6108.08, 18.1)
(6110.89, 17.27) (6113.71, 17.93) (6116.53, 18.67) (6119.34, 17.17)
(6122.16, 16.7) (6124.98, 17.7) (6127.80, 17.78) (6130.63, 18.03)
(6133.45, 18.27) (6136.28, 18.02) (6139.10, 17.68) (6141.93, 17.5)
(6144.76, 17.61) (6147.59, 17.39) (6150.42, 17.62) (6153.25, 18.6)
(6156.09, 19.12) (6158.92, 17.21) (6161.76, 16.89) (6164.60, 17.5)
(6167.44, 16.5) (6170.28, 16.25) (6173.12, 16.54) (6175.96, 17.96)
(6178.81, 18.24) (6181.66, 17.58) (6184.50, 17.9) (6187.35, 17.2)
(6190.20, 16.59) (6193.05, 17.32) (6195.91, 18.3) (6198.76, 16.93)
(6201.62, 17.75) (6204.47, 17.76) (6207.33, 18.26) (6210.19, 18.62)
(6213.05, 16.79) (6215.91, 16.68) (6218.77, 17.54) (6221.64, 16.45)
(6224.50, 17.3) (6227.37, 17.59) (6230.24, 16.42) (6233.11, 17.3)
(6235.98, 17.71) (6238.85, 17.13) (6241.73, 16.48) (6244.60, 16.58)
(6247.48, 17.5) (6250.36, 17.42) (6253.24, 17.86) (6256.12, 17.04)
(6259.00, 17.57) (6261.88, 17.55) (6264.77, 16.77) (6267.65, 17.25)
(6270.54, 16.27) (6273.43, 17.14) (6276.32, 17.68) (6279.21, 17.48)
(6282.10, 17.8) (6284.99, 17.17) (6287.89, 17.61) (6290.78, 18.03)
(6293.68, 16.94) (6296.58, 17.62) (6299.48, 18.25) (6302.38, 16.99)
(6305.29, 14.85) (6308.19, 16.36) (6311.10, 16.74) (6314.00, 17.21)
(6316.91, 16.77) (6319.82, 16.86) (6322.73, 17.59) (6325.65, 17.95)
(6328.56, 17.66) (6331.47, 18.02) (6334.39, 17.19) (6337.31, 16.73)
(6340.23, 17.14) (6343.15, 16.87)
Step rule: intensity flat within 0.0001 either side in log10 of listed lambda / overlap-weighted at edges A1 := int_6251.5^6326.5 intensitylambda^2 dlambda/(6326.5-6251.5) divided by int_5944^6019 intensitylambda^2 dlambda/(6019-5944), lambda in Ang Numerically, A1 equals 1.05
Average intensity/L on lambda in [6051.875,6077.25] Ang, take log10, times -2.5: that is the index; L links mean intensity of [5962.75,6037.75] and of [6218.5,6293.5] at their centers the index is -0.02 mag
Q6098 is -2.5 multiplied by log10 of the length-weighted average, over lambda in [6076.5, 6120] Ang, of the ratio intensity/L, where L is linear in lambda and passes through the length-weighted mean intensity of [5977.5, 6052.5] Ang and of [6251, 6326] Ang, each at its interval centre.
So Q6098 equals -0.03 mag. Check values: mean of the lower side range 17.7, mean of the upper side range 17.2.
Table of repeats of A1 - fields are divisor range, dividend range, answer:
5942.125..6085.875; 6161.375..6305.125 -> 1.04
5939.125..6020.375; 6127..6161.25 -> 1.05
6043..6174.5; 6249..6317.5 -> 1.02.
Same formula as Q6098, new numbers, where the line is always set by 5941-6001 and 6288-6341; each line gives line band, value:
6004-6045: 0.02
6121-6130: 0.01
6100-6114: -0.01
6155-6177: 0.02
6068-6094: -0.04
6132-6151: -0.01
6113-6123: 0.00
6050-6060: 0.00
